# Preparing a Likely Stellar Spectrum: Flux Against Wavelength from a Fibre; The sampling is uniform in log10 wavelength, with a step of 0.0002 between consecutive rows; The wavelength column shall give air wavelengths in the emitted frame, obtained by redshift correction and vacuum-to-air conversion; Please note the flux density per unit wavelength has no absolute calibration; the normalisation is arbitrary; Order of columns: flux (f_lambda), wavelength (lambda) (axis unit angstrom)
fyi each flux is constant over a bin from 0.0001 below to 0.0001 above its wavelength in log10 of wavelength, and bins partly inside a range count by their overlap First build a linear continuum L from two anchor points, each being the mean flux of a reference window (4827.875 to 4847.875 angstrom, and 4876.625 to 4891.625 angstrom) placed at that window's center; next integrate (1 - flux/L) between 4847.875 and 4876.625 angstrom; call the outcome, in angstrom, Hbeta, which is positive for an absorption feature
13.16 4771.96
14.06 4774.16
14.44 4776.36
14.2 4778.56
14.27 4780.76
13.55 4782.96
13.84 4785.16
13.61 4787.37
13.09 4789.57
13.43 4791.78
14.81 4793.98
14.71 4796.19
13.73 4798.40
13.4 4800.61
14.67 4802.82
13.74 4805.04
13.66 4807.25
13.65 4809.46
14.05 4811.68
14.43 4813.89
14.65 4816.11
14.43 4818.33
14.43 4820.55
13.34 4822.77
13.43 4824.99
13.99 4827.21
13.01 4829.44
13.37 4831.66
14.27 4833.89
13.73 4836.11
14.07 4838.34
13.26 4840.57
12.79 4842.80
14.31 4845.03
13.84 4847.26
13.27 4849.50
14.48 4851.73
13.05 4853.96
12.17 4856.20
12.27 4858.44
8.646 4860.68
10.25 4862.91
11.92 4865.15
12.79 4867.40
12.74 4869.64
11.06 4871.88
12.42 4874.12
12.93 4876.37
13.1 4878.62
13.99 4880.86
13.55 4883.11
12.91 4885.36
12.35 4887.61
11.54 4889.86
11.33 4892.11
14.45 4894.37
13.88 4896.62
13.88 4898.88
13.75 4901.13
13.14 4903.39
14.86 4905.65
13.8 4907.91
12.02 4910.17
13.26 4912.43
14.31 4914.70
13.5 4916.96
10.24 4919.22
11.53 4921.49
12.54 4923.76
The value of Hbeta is 2.3 angstrom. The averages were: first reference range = 13.6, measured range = 12.2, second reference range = 12.8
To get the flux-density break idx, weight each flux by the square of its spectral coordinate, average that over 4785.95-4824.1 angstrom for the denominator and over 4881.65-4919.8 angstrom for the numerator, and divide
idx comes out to 1.0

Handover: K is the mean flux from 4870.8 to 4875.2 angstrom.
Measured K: 11.8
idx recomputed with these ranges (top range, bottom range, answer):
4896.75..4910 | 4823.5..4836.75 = 1.04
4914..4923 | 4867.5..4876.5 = 1.02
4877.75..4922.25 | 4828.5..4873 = 1.05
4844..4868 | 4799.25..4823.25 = 0.90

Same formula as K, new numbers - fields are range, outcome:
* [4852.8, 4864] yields 11.3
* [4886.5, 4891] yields 12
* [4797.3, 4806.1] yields 13.9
